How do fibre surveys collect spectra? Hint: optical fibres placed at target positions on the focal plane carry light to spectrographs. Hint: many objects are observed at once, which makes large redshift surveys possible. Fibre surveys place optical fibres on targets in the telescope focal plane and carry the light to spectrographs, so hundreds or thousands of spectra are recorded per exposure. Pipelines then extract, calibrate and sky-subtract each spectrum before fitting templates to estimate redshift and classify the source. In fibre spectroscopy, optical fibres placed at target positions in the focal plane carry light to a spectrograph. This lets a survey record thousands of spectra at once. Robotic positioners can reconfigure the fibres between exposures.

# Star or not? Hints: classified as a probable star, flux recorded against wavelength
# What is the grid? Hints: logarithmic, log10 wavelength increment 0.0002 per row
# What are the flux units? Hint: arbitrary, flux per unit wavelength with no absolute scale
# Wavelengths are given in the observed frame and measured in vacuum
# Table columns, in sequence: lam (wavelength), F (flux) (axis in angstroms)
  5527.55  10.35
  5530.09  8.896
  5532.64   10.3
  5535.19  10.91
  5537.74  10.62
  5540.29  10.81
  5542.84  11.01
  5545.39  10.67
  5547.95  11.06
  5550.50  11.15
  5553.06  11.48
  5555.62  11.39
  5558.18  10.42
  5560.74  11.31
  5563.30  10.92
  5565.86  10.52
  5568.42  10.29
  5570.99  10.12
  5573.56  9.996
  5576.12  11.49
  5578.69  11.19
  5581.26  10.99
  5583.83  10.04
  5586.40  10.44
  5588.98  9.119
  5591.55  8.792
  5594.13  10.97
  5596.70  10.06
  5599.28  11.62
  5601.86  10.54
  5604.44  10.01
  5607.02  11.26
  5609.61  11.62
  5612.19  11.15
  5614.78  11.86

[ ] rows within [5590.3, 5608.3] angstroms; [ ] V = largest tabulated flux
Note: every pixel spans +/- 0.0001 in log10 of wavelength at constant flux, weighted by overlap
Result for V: 11.62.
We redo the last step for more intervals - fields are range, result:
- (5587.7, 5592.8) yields 9.119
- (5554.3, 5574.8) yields 11.39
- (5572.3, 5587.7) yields 11.49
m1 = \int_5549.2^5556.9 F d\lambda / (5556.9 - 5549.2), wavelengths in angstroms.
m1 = 11.3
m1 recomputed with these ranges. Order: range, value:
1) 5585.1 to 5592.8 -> 9.45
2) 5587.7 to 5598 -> 9.74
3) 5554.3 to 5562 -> 11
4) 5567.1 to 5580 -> 10.6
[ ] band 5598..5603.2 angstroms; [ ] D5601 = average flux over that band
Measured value 11.1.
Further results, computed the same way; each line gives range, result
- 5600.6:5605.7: 10.3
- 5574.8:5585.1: 10.9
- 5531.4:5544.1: 10.7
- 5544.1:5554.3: 11.1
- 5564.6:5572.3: 10.3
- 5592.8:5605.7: 10.6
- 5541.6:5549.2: 10.9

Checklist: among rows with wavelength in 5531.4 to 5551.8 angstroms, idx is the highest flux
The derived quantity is 11.15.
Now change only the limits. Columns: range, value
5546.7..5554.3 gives 11.48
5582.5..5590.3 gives 10.44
